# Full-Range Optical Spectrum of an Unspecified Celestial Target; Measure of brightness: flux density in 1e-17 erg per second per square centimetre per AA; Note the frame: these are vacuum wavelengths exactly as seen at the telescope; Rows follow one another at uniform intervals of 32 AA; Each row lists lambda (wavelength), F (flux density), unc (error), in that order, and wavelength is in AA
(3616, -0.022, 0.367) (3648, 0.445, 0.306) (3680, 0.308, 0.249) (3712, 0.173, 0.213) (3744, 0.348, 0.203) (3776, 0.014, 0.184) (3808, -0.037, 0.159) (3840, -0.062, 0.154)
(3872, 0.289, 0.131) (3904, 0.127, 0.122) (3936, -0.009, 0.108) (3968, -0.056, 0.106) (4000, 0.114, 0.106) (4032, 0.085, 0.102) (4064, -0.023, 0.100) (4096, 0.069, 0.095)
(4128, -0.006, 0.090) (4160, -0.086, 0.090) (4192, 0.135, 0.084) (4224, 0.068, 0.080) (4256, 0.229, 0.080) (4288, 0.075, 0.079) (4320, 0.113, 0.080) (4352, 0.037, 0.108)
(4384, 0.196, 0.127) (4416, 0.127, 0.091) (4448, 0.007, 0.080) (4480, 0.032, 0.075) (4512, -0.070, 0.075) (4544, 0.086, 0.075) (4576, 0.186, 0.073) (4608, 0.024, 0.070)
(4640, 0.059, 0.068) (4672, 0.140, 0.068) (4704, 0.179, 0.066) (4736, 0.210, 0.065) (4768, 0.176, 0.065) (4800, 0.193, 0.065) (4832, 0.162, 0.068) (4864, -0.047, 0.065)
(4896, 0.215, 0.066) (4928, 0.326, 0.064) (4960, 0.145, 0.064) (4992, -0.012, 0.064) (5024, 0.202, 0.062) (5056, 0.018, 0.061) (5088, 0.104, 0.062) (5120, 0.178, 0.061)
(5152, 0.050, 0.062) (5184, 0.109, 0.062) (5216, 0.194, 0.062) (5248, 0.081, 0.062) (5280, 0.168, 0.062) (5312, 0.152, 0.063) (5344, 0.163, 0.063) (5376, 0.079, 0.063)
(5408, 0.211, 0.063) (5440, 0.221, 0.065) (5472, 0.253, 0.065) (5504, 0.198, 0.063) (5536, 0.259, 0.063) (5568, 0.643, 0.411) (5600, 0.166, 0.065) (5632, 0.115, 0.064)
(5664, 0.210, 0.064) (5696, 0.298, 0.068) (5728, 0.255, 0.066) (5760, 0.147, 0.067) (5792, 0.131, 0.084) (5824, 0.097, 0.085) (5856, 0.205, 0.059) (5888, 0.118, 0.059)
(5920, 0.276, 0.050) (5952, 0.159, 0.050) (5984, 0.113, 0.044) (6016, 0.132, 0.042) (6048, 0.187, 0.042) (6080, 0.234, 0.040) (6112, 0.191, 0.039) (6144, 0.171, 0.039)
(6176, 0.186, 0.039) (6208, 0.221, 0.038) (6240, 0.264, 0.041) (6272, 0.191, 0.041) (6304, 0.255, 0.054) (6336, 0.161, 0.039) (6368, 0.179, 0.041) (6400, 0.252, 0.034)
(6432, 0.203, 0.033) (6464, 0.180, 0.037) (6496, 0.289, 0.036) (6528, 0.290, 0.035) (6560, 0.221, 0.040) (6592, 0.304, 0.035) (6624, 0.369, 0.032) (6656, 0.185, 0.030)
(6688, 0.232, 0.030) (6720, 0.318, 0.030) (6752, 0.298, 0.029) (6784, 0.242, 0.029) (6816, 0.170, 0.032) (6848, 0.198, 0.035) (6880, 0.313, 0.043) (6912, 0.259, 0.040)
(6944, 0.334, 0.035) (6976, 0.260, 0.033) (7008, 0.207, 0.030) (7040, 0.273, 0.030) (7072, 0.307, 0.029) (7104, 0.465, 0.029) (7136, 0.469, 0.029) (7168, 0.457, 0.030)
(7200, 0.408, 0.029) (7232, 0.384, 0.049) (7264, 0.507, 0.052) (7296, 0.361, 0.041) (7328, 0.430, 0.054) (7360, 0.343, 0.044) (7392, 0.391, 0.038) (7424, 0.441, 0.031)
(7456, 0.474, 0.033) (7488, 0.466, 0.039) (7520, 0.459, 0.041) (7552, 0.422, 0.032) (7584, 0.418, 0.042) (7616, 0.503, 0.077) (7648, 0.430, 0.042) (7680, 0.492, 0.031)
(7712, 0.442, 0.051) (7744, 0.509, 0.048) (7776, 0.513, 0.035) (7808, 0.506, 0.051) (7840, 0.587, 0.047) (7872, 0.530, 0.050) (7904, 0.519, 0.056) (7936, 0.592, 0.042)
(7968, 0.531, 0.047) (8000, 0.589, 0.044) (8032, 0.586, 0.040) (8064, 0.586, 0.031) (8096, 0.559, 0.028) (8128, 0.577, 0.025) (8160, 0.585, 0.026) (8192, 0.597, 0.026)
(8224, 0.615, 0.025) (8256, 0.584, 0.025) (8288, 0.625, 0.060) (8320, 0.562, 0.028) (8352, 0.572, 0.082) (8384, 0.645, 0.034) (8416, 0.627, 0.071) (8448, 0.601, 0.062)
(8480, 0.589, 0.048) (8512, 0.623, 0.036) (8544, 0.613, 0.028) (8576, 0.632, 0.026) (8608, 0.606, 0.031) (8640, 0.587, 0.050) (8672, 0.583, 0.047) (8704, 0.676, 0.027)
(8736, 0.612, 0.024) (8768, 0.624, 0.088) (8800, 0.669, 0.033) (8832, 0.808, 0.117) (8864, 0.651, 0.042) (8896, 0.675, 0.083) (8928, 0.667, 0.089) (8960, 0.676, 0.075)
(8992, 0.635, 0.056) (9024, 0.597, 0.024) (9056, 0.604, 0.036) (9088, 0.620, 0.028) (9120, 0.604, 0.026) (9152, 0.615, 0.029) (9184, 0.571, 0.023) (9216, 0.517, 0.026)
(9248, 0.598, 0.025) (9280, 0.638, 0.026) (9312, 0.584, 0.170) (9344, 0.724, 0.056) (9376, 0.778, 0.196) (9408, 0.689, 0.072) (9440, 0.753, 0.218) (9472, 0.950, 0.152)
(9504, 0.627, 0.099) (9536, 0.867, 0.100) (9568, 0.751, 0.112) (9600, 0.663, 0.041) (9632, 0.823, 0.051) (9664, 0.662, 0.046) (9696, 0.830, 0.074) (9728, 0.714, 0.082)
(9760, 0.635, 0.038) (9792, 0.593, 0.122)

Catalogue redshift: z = 0.78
